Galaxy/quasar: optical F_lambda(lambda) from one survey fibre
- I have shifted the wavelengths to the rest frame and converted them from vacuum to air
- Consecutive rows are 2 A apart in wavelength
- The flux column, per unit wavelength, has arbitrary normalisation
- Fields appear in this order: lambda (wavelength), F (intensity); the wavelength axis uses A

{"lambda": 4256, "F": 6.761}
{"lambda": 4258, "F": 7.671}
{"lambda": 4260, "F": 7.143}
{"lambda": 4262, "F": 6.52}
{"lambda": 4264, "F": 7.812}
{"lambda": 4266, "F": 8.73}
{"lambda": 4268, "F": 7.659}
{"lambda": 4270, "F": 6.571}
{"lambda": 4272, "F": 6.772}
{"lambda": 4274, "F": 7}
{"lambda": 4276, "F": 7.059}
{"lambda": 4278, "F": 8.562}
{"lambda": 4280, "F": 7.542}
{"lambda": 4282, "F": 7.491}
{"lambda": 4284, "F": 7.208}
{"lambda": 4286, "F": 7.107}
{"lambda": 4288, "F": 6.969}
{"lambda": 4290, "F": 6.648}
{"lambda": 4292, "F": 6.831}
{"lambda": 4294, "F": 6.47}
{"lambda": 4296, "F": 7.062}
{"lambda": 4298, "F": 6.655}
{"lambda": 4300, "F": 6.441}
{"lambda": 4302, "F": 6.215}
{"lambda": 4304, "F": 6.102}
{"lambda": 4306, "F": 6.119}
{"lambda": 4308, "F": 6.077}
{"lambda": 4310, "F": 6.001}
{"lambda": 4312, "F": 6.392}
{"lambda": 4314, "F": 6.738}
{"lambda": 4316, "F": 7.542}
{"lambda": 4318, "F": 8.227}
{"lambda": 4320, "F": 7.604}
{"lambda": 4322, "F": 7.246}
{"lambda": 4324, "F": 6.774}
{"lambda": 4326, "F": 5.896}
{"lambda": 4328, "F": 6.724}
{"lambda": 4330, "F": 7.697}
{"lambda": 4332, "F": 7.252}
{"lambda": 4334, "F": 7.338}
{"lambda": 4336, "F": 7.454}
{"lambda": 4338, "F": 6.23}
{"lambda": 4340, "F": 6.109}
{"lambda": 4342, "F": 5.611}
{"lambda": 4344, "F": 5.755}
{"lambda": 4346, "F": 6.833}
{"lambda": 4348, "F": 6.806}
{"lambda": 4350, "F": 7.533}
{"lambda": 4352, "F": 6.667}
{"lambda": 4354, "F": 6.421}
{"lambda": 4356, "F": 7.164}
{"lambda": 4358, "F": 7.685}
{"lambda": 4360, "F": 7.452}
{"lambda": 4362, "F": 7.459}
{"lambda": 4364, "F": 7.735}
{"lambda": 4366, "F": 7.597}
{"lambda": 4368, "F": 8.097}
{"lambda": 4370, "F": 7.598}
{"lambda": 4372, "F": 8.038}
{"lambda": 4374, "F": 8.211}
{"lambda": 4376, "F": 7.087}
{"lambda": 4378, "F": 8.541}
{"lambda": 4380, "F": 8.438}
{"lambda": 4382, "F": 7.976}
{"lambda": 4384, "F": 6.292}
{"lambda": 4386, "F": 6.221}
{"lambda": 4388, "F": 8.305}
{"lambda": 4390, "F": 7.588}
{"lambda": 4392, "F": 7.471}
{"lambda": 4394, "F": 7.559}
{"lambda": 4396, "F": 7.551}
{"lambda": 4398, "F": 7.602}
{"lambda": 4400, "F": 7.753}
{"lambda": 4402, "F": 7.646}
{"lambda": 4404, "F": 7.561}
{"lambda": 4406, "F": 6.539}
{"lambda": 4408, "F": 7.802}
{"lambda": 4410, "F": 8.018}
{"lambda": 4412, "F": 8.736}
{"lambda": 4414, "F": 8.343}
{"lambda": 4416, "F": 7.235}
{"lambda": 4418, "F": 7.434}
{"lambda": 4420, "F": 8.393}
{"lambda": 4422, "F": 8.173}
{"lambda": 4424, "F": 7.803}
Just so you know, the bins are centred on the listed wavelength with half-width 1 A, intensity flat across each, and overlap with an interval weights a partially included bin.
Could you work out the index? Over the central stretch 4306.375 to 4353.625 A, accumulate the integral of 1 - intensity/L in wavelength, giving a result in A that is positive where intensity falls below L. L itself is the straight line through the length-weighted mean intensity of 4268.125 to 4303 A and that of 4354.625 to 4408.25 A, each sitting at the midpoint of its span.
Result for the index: 3.08 A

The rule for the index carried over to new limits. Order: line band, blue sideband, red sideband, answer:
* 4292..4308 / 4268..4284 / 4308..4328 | 1.4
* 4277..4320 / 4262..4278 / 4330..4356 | 1.5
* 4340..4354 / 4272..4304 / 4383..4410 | 1.4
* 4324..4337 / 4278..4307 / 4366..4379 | 0.5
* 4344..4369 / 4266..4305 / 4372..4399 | 0.7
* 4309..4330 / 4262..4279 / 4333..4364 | 0.4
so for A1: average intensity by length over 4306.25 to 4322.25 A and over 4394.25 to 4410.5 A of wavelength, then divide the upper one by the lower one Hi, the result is 1.09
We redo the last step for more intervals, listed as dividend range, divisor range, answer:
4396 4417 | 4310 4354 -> 1.13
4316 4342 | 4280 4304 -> 1.03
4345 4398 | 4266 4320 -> 1.08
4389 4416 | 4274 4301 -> 1.09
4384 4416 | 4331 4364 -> 1.10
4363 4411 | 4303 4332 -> 1.12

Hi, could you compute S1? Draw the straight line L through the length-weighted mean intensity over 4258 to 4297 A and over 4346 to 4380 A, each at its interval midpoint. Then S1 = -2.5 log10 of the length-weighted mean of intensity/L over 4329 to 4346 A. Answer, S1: 0.11 mag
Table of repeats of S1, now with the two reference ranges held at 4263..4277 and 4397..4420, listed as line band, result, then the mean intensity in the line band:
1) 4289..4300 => 0.11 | 6.71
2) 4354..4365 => 0.03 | 7.4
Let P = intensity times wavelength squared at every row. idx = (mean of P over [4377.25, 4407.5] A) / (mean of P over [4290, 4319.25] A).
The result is 1.18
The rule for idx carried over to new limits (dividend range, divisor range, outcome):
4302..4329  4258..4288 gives 0.93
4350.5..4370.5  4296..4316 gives 1.18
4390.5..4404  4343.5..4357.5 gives 1.14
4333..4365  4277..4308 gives 1.03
